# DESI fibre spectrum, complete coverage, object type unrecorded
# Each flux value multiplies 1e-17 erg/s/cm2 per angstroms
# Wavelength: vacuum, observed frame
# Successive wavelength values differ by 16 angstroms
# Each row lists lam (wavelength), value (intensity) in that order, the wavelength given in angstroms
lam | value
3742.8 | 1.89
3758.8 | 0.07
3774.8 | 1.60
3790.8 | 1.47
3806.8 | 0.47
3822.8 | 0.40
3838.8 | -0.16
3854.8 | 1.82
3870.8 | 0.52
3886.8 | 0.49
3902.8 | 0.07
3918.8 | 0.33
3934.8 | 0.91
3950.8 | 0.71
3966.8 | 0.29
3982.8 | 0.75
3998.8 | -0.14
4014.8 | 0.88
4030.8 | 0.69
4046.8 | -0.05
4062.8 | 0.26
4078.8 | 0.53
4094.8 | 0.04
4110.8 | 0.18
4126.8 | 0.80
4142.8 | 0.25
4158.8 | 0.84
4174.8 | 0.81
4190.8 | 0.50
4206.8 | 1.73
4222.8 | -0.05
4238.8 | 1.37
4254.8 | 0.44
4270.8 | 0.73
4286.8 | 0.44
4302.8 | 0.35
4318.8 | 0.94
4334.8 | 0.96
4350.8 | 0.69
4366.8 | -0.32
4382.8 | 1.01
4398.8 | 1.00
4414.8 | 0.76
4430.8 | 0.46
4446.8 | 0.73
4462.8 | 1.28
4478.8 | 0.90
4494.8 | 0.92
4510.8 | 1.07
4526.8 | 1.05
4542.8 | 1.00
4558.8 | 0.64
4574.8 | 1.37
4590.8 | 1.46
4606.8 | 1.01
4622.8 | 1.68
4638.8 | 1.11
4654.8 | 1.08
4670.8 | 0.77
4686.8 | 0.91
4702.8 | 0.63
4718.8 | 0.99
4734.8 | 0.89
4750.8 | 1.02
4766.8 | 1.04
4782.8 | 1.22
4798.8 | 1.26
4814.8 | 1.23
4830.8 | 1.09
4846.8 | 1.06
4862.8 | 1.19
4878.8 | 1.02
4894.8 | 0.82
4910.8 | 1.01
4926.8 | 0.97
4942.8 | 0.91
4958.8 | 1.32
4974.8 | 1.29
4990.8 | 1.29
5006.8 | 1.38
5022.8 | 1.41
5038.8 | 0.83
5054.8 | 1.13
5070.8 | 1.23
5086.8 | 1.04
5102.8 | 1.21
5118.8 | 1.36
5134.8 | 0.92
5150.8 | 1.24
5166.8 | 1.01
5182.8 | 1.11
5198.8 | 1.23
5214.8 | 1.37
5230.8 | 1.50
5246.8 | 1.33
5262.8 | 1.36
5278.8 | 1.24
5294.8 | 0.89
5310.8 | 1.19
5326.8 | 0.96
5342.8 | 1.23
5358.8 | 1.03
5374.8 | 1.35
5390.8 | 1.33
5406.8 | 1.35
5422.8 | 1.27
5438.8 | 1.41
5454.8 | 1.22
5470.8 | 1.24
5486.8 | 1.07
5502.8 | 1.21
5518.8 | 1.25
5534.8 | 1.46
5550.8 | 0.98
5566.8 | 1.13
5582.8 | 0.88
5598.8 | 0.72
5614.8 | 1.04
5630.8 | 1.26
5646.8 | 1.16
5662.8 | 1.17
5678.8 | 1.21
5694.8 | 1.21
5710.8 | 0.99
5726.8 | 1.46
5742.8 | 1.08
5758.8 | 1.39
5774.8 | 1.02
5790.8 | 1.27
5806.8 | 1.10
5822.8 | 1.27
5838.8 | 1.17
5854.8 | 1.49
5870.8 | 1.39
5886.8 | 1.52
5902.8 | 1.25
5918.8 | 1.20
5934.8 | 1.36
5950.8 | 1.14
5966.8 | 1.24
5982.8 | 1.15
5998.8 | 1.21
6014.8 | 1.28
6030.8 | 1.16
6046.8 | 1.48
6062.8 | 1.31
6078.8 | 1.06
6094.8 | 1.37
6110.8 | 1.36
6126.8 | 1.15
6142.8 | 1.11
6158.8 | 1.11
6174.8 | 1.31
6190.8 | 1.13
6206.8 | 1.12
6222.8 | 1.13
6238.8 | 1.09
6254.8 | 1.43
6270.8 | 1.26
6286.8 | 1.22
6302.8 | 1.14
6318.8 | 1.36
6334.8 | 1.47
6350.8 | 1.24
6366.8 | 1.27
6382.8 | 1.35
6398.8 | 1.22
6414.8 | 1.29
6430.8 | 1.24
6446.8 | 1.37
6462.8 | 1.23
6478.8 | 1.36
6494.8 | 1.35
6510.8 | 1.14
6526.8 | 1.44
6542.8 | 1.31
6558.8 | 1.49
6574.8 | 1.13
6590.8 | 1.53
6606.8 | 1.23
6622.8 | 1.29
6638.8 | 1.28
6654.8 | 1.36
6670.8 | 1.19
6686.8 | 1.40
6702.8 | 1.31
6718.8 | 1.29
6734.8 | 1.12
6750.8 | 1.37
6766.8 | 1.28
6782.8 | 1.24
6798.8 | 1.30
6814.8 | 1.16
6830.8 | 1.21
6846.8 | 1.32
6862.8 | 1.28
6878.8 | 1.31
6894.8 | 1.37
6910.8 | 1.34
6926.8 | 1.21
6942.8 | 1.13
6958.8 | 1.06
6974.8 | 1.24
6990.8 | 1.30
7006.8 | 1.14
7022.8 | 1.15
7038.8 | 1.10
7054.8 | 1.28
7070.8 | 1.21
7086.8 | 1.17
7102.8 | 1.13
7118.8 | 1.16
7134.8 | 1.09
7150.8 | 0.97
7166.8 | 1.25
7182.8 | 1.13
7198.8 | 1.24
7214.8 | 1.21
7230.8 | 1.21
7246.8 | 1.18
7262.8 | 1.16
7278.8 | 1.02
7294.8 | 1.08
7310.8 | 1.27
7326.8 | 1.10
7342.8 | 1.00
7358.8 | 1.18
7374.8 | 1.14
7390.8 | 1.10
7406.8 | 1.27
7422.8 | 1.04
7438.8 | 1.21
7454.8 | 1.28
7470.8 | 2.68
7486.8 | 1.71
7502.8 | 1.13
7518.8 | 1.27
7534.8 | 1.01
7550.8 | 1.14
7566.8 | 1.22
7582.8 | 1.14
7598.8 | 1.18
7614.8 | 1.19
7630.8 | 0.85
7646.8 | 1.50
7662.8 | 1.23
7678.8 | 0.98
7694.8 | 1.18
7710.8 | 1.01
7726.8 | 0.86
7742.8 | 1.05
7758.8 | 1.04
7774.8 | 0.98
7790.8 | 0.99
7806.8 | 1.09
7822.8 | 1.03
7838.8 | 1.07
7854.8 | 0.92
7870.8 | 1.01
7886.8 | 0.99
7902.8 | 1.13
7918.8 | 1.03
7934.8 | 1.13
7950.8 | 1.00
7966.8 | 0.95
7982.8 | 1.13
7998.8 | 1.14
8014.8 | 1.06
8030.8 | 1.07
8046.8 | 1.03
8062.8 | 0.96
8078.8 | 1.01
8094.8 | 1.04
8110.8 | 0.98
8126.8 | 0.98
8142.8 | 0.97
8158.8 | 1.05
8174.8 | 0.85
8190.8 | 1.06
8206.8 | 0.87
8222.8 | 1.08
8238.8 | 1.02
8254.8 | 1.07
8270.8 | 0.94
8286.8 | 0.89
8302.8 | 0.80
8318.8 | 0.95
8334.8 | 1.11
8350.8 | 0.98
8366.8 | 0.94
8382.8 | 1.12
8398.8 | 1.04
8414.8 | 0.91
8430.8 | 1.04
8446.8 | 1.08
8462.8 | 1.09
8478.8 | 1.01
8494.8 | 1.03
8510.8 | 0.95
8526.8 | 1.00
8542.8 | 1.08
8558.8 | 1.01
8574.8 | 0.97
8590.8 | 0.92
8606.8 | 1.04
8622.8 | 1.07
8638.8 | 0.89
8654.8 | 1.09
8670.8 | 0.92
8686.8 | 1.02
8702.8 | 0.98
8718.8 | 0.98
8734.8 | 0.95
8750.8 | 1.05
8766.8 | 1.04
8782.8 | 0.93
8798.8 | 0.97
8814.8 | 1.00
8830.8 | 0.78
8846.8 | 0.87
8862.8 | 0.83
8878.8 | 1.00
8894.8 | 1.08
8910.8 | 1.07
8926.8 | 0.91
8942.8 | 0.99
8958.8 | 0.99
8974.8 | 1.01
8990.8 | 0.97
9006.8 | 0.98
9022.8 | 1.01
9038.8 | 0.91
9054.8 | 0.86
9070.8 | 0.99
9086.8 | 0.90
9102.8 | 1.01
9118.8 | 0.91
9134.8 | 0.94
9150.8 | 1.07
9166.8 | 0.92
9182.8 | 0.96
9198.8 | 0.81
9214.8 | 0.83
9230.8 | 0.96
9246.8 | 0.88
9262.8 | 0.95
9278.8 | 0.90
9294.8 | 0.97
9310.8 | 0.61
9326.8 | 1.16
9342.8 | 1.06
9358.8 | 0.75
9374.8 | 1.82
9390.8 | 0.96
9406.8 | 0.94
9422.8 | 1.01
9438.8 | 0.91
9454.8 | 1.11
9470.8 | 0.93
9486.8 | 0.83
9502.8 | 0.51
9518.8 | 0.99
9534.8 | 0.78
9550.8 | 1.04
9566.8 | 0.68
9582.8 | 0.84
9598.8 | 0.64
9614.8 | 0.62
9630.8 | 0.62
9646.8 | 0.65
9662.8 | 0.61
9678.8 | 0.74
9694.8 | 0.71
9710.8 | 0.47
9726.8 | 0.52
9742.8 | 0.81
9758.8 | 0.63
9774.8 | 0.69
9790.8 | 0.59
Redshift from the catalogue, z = 0.14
